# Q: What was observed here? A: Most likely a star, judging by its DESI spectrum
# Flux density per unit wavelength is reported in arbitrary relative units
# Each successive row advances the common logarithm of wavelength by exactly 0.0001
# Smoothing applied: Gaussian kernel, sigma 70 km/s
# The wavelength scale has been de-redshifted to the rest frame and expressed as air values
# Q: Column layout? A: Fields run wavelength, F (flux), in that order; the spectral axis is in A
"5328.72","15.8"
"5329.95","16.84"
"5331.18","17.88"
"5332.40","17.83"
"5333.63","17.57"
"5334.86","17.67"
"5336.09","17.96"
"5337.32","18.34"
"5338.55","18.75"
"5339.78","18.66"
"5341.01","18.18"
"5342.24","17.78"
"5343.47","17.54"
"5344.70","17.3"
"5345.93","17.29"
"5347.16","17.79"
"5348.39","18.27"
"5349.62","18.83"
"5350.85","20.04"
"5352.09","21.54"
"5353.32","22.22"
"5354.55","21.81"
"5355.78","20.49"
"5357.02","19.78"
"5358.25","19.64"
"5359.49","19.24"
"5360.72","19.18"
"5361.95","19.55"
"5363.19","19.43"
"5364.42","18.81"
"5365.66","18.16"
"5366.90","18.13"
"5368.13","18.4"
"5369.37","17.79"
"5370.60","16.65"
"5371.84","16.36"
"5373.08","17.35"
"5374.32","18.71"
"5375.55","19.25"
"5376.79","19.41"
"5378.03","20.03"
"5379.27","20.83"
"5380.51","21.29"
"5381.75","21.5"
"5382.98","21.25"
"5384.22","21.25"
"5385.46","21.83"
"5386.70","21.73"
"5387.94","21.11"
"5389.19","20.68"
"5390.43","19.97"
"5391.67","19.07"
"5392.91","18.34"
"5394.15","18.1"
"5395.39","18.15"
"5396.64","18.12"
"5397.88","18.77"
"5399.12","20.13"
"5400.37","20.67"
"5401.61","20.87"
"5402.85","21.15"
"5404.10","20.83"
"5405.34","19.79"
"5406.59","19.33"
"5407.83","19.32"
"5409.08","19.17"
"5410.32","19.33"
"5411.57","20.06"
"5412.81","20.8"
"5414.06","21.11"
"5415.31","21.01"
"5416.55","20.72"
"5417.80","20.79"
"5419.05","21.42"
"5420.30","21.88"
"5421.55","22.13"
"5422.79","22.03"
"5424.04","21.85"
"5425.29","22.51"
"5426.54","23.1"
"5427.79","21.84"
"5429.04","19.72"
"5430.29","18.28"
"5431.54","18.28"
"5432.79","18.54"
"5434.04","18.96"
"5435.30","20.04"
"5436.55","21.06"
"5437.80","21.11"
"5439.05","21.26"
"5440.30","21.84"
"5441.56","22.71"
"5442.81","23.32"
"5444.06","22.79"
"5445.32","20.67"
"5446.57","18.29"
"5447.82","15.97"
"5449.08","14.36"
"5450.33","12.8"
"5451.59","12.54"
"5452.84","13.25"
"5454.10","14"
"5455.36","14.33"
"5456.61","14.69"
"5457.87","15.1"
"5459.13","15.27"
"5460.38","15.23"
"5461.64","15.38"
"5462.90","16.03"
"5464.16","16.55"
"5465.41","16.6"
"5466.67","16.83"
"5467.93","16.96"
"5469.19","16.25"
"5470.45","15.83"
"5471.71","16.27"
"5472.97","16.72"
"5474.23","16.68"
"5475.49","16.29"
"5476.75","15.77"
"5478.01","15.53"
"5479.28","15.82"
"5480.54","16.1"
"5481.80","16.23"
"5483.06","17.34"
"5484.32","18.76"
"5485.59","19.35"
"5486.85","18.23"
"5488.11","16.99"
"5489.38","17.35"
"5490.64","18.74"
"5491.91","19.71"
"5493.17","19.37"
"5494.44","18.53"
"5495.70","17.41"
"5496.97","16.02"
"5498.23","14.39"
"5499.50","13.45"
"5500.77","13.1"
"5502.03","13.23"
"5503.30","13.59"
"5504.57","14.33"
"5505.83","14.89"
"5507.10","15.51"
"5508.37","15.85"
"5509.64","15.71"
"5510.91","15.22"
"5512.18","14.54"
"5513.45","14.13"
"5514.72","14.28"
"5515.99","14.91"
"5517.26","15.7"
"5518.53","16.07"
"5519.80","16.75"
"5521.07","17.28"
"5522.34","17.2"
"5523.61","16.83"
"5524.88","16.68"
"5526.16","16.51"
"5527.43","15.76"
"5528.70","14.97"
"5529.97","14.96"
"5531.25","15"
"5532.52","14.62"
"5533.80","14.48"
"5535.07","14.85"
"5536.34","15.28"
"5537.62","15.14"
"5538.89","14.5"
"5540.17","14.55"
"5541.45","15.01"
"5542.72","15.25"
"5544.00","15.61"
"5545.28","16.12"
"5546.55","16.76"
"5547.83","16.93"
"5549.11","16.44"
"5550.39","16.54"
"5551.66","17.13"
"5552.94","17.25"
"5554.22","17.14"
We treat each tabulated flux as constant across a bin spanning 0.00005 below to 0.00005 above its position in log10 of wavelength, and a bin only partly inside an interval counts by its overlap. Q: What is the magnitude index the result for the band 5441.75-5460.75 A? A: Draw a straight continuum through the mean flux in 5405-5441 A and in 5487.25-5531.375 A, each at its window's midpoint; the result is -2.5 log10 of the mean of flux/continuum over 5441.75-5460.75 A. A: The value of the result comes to 0.17 mag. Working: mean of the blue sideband 20.6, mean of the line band 16.3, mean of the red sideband 15.9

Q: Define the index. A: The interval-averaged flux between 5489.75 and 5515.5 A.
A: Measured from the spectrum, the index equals 15.6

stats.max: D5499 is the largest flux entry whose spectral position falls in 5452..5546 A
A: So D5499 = 19.71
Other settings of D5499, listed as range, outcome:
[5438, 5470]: 23.32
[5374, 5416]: 21.83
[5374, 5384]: 21.5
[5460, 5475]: 16.96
